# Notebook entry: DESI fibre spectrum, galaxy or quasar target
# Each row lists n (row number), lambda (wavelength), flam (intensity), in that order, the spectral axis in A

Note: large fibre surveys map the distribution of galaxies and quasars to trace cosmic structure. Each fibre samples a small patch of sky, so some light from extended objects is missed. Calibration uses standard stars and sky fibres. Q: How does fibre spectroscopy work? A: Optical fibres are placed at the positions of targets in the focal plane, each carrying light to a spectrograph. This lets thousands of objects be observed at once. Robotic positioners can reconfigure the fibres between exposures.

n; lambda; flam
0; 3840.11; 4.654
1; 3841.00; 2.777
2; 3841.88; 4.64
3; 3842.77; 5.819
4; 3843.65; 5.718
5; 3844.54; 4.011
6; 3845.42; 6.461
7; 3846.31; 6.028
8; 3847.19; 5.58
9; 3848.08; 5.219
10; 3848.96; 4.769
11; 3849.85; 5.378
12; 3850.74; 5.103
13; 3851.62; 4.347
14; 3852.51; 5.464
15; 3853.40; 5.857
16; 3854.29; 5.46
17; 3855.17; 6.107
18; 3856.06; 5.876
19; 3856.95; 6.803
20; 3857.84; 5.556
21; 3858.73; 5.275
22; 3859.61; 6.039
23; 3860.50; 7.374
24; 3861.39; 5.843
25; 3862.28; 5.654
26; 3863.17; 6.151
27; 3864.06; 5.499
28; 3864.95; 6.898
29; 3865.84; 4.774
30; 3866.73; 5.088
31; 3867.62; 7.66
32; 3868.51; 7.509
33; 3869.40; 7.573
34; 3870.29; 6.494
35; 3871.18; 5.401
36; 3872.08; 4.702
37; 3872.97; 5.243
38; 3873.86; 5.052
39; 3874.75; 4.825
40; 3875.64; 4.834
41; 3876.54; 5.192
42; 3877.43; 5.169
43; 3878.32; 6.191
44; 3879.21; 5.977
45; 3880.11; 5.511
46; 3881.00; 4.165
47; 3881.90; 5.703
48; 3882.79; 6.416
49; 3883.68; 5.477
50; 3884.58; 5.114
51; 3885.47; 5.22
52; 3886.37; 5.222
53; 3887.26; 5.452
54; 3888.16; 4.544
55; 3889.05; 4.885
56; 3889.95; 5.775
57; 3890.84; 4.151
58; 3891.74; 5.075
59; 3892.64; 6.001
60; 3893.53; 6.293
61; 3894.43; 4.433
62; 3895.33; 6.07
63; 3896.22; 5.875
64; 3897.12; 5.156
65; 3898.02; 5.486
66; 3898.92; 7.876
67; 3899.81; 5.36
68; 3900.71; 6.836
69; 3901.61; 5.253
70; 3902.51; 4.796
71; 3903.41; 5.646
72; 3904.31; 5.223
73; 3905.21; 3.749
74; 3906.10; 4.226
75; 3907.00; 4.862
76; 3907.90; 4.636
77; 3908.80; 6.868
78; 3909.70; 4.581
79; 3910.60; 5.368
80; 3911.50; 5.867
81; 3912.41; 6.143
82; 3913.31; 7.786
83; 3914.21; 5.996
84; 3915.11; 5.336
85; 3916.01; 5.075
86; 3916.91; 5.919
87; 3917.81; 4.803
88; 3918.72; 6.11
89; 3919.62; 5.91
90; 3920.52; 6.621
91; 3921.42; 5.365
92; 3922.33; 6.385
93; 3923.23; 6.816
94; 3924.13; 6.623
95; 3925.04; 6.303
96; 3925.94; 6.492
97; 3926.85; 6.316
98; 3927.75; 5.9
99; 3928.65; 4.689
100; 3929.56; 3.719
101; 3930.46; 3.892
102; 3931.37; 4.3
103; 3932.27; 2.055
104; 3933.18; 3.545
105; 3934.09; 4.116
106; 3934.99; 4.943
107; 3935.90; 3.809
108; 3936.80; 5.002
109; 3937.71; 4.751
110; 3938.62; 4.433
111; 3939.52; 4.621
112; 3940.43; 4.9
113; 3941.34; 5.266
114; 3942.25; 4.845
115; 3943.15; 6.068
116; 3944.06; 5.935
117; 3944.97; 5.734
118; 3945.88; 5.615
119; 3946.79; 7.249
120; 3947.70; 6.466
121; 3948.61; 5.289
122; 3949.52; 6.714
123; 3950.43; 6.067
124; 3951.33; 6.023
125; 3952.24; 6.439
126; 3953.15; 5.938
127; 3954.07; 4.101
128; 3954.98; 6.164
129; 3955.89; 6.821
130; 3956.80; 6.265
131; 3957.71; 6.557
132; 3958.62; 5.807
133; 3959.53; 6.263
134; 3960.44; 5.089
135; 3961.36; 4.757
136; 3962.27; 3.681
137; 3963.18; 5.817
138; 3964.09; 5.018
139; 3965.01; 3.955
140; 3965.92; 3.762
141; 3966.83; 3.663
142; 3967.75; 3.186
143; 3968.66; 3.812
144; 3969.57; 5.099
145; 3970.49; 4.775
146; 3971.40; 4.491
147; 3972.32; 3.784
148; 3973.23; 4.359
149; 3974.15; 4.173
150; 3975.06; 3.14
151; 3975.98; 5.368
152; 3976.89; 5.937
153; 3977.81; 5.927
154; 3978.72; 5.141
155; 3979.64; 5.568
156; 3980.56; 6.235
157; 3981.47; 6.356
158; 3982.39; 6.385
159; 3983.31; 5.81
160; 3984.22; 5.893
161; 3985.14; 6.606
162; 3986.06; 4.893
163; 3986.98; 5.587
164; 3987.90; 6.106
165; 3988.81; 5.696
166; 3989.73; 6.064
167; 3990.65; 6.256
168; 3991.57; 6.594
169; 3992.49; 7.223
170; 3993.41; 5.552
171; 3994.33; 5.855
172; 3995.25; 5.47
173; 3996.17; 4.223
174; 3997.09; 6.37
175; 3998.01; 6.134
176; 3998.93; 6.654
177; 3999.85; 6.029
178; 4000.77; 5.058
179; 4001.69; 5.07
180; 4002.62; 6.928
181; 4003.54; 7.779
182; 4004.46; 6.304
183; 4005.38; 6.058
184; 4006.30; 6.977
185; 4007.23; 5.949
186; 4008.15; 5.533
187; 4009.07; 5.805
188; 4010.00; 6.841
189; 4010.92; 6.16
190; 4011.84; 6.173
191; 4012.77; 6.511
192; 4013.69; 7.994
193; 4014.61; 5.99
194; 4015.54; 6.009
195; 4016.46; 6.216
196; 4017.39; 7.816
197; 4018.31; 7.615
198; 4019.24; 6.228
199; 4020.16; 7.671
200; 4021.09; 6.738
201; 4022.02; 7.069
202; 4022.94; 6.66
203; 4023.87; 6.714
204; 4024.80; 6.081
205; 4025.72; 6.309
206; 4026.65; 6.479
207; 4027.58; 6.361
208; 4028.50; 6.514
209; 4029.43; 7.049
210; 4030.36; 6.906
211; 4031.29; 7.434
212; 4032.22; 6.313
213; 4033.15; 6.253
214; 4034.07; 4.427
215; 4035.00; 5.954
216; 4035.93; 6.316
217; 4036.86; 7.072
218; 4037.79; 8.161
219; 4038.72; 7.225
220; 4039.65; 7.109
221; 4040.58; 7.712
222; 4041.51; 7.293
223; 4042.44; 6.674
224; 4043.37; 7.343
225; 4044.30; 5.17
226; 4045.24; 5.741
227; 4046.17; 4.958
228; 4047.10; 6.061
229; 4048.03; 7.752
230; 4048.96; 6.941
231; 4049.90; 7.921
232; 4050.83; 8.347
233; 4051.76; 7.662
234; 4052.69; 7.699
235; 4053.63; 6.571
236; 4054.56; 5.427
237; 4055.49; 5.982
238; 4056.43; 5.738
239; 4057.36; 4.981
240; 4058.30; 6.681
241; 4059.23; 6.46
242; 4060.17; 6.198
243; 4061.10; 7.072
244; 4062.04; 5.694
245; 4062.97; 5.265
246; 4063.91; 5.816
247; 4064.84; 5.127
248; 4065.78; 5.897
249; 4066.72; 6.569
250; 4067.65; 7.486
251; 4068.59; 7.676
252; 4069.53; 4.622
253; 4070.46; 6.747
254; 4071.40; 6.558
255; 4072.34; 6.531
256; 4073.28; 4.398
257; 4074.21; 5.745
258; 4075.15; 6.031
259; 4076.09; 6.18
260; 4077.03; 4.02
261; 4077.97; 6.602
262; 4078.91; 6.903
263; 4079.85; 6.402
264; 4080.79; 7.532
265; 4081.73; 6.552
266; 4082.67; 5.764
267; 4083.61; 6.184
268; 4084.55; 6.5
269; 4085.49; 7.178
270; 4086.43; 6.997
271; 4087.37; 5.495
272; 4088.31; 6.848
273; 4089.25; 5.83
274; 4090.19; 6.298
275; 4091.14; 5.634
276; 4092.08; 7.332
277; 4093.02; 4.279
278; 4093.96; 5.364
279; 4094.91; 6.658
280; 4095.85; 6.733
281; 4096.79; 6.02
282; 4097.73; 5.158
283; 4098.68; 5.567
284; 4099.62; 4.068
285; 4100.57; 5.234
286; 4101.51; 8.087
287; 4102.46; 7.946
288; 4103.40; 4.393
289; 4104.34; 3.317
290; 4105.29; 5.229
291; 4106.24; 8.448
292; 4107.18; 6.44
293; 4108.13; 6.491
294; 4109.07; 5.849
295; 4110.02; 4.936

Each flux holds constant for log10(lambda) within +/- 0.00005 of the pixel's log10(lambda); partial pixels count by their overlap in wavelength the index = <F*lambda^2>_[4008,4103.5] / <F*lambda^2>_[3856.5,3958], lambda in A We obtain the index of 1.24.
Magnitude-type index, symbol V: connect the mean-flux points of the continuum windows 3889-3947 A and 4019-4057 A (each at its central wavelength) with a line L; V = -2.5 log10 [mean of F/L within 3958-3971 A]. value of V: 0.26 mag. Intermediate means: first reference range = 5.37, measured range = 4.65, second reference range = 6.68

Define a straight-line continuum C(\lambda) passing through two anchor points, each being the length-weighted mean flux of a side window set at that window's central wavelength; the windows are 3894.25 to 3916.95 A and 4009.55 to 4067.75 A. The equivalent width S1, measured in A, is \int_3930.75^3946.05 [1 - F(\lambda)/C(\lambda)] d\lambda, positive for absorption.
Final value 3.0 A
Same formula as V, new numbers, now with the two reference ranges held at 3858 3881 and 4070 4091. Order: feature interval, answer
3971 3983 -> 0.17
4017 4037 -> -0.09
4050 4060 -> -0.07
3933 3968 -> 0.13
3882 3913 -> 0.08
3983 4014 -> -0.01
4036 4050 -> -0.11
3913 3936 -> 0.11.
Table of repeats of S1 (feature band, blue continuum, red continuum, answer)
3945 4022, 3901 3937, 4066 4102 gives -2.19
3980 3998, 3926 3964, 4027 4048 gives -0.20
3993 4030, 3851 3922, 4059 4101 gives -2.91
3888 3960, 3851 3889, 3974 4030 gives 4.72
